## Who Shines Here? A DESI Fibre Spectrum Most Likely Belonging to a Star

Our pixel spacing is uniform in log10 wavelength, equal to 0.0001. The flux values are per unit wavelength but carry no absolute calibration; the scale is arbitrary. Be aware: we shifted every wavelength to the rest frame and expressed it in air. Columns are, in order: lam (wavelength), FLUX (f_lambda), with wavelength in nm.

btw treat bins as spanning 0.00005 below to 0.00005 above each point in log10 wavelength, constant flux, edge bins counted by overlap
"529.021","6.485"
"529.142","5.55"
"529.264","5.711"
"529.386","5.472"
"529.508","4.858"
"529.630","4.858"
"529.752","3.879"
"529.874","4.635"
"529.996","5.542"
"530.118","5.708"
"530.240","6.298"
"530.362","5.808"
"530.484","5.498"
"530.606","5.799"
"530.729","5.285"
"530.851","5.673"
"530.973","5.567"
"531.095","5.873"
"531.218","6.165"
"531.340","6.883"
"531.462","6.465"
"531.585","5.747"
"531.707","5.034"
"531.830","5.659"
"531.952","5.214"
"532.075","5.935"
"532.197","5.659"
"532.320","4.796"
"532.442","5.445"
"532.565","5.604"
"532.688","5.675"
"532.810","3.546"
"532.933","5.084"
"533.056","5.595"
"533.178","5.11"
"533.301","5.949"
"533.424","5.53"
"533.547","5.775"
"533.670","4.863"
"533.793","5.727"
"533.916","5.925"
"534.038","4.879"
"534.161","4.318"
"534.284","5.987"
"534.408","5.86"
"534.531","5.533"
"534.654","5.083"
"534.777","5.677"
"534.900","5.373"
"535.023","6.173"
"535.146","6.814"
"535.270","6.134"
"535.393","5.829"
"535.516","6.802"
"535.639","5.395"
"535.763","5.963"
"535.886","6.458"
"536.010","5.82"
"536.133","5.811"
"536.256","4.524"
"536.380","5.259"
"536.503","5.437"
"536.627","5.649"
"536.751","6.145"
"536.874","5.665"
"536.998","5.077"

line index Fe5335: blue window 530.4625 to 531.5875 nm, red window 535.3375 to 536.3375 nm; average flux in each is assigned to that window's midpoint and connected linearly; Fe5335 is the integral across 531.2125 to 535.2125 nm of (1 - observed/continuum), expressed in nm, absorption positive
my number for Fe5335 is 0.22 nm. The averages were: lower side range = 5.91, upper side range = 5.81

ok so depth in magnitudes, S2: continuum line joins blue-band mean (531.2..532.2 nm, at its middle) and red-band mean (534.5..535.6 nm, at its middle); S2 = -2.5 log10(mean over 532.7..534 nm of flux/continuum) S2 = 0.11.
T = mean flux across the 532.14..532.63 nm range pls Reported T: 5.37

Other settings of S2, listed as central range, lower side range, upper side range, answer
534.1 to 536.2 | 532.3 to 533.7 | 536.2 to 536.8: -0.09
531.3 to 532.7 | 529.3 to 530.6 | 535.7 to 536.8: -0.05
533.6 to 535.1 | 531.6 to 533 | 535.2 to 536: 0.06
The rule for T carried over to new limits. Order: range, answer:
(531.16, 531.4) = 6.54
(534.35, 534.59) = 5.7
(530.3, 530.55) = 5.67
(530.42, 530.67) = 5.64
